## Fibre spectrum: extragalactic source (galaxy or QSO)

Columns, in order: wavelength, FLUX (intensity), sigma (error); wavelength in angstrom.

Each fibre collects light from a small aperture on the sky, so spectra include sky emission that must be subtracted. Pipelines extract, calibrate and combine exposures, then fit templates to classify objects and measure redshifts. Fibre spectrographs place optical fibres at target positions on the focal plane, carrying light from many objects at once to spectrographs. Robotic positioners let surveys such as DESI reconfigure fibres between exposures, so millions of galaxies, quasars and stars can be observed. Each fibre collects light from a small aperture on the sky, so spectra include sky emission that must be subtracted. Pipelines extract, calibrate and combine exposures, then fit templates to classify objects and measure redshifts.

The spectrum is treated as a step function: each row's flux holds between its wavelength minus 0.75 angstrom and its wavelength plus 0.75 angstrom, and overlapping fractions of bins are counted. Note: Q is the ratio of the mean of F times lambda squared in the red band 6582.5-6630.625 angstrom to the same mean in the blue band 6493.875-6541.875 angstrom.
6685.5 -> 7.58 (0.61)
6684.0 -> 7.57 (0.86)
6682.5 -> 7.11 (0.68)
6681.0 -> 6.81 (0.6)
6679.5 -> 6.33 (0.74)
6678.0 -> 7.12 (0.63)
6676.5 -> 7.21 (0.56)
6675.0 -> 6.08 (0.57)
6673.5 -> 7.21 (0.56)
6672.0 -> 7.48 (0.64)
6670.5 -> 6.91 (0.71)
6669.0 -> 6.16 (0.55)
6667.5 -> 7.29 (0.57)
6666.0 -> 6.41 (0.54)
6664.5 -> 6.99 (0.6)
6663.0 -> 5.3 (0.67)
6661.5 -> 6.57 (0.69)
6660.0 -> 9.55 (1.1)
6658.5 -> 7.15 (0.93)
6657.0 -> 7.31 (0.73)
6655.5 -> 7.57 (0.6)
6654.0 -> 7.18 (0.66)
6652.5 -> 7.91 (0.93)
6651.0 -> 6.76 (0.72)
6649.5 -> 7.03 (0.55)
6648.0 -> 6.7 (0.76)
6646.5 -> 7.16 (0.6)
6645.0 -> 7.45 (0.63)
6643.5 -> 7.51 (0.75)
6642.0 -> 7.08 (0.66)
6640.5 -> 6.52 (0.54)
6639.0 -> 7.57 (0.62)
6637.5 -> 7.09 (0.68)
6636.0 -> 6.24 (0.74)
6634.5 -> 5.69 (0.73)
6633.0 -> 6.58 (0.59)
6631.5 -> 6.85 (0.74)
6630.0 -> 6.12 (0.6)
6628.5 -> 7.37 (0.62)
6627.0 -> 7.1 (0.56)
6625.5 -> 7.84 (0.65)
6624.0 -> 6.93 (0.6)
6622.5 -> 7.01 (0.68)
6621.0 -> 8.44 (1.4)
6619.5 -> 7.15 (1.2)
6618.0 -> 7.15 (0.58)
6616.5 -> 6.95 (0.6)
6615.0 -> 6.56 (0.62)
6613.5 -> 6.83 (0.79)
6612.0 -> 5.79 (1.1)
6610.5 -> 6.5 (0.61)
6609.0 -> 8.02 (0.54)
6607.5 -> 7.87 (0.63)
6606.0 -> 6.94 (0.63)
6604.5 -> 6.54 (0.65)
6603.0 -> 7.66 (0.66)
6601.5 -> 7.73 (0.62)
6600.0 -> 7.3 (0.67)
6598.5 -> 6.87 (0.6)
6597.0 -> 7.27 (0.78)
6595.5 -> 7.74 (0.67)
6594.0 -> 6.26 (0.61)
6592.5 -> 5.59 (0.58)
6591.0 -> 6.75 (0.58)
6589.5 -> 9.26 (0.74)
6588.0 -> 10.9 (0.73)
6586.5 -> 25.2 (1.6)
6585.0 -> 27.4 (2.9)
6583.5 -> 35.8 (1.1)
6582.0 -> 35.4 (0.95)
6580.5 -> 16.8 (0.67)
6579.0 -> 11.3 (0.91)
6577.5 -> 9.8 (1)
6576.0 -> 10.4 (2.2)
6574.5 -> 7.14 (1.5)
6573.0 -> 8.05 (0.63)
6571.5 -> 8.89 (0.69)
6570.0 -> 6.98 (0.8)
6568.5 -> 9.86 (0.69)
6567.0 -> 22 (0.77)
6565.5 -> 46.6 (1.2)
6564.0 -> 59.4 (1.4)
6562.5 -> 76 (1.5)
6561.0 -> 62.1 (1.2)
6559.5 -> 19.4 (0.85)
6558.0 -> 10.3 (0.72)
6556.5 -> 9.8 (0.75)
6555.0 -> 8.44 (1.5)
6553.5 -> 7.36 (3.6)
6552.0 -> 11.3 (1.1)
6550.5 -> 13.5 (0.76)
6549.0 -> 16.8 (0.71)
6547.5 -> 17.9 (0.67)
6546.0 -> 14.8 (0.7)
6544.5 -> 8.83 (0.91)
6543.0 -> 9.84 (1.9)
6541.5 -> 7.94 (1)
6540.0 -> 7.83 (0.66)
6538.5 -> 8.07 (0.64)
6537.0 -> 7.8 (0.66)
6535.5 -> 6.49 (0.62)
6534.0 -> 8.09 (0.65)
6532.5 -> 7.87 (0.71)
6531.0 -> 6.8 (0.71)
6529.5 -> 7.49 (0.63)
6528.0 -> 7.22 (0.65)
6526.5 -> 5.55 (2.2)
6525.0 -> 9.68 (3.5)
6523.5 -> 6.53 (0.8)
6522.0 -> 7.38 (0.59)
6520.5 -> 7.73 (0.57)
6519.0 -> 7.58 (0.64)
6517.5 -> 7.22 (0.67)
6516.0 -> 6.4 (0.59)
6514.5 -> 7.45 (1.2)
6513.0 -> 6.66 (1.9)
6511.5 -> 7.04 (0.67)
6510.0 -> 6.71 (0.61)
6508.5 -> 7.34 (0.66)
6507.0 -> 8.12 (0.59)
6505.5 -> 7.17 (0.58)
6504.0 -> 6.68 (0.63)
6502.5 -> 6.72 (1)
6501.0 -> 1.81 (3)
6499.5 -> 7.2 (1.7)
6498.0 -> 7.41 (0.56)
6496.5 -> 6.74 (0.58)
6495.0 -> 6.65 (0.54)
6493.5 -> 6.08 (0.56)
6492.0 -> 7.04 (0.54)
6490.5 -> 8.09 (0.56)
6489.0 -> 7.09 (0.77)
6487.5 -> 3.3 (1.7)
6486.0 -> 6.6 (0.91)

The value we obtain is 1.37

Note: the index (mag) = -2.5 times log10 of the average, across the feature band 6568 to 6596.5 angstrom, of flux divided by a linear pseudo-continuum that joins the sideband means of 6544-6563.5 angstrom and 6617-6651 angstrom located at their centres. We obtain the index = 0.21 mag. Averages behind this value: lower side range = 21.9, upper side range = 7.02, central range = 13.6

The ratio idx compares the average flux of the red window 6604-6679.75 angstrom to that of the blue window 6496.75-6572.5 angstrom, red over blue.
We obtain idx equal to 0.54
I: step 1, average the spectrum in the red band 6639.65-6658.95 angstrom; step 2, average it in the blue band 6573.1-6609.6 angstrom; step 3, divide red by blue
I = 0.59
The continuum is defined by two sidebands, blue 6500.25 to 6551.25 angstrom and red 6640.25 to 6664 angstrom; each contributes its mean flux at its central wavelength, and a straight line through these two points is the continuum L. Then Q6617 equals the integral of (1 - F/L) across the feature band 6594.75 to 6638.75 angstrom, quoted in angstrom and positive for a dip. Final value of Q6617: 2.6 angstrom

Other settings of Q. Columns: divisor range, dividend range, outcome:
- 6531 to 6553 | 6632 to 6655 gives 0.69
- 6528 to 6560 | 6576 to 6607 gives 1.28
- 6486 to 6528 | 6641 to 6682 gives 1.09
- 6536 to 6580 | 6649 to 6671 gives 0.41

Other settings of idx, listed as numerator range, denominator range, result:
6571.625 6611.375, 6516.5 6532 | 1.60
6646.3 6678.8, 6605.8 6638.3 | 1.01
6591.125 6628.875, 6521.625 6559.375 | 0.74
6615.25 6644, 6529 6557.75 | 0.71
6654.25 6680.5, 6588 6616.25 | 0.97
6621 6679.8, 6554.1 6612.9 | 0.42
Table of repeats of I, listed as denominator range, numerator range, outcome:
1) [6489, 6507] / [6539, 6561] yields 2.03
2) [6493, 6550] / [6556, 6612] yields 2.15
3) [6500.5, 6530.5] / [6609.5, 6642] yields 0.99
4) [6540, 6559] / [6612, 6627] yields 0.63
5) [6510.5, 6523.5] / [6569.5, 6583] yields 1.86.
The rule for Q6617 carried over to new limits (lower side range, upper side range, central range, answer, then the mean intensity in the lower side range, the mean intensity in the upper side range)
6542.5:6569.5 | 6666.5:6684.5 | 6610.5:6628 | 9.10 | 23.5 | 6.92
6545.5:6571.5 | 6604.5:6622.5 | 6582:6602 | 1.34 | 23.9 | 7.08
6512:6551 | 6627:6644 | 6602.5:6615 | 0.55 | 8.78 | 6.79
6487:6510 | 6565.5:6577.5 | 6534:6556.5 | 0.29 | 6.54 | 12.7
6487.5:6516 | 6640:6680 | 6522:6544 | -2.97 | 6.68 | 7.04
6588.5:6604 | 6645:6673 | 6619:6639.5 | 0.56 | 7.29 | 7.09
